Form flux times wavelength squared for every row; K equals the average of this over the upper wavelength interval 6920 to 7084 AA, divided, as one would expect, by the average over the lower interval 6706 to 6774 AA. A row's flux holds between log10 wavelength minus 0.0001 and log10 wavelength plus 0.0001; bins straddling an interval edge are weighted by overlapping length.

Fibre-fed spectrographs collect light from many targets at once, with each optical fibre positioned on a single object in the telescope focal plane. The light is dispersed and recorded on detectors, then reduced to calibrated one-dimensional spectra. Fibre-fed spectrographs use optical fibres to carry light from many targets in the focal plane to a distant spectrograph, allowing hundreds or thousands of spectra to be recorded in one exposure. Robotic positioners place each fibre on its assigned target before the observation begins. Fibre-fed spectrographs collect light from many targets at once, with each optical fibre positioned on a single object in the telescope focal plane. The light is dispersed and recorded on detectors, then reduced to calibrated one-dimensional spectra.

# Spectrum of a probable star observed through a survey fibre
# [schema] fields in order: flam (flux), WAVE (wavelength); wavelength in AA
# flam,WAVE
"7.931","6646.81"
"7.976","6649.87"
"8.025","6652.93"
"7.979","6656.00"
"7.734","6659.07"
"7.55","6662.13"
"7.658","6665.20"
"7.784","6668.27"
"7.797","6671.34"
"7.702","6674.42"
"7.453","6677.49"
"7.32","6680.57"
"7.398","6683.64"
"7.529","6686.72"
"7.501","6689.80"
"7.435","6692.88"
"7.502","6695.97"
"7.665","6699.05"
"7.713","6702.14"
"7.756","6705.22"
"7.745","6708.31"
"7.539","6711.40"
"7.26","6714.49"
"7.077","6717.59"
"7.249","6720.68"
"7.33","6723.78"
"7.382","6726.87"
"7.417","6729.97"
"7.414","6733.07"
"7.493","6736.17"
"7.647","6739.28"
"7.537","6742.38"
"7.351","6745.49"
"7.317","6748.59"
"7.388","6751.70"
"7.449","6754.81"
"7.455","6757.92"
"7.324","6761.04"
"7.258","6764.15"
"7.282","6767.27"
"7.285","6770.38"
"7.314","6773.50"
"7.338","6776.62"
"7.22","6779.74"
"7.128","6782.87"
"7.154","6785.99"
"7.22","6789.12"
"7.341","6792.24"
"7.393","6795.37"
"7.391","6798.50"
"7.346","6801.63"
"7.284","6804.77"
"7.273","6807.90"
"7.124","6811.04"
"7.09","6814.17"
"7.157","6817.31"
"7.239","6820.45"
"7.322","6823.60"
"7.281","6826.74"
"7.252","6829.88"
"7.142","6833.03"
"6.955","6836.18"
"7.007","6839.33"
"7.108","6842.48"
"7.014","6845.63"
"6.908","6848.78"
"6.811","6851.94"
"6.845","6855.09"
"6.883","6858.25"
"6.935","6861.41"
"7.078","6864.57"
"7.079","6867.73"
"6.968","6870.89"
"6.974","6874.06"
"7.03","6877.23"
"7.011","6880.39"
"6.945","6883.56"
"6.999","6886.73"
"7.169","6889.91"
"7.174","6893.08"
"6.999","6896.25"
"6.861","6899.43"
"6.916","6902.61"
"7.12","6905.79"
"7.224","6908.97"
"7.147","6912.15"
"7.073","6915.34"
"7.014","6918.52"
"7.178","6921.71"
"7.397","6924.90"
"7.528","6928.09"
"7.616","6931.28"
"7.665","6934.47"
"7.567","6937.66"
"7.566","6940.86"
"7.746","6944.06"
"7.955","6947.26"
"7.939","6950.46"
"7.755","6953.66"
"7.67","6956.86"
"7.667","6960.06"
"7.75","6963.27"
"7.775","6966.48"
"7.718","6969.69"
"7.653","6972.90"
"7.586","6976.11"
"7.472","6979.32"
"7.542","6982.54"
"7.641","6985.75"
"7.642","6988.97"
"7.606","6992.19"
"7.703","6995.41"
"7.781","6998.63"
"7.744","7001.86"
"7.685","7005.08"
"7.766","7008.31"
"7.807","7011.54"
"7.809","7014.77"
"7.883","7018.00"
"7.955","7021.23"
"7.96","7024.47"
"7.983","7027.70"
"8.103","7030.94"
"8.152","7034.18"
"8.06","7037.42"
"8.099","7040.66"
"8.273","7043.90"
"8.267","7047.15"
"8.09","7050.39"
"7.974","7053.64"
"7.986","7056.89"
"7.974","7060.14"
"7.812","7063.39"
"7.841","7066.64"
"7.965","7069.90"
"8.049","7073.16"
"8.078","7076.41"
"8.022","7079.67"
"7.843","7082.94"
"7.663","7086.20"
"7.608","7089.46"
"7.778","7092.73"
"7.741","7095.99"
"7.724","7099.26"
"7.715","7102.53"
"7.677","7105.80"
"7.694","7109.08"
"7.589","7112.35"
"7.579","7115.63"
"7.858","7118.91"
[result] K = 1.14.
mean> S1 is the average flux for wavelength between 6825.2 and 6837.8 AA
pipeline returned 7.15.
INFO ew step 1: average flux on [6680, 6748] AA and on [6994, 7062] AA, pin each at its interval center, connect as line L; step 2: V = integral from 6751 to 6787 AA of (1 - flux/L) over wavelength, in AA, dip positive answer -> 1.2 AA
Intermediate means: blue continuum 7.47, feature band 7.3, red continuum 7.96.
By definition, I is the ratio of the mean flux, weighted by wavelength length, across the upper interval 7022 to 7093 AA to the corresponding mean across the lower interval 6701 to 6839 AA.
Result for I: 1.09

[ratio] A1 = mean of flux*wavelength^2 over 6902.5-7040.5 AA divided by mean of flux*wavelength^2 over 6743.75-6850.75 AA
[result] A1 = 1.11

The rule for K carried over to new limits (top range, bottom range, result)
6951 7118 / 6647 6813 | 1.15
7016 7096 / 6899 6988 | 1.10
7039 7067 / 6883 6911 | 1.19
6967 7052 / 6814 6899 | 1.16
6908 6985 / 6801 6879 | 1.10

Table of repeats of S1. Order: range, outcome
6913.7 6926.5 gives 7.16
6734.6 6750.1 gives 7.47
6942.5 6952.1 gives 7.88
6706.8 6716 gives 7.52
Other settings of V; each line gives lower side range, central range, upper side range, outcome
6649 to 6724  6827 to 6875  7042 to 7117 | 4.36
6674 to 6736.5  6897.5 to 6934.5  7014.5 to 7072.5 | 2.85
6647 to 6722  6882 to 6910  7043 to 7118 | 2.53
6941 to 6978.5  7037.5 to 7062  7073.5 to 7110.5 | -1.01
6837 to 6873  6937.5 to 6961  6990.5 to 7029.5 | -0.84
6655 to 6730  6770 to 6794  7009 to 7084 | 1.27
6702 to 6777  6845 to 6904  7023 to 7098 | 5.14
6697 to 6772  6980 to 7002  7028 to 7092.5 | 0.61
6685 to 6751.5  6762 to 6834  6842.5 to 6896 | -0.38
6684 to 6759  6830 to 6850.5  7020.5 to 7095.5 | 1.63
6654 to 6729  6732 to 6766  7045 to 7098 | 0.81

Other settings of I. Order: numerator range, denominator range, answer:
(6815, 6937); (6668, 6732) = 0.95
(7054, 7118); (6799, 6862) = 1.10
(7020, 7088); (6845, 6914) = 1.14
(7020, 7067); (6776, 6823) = 1.11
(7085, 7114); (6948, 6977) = 0.99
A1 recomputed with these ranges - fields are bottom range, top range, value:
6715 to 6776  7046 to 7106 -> 1.18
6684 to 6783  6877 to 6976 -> 1.05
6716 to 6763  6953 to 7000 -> 1.11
